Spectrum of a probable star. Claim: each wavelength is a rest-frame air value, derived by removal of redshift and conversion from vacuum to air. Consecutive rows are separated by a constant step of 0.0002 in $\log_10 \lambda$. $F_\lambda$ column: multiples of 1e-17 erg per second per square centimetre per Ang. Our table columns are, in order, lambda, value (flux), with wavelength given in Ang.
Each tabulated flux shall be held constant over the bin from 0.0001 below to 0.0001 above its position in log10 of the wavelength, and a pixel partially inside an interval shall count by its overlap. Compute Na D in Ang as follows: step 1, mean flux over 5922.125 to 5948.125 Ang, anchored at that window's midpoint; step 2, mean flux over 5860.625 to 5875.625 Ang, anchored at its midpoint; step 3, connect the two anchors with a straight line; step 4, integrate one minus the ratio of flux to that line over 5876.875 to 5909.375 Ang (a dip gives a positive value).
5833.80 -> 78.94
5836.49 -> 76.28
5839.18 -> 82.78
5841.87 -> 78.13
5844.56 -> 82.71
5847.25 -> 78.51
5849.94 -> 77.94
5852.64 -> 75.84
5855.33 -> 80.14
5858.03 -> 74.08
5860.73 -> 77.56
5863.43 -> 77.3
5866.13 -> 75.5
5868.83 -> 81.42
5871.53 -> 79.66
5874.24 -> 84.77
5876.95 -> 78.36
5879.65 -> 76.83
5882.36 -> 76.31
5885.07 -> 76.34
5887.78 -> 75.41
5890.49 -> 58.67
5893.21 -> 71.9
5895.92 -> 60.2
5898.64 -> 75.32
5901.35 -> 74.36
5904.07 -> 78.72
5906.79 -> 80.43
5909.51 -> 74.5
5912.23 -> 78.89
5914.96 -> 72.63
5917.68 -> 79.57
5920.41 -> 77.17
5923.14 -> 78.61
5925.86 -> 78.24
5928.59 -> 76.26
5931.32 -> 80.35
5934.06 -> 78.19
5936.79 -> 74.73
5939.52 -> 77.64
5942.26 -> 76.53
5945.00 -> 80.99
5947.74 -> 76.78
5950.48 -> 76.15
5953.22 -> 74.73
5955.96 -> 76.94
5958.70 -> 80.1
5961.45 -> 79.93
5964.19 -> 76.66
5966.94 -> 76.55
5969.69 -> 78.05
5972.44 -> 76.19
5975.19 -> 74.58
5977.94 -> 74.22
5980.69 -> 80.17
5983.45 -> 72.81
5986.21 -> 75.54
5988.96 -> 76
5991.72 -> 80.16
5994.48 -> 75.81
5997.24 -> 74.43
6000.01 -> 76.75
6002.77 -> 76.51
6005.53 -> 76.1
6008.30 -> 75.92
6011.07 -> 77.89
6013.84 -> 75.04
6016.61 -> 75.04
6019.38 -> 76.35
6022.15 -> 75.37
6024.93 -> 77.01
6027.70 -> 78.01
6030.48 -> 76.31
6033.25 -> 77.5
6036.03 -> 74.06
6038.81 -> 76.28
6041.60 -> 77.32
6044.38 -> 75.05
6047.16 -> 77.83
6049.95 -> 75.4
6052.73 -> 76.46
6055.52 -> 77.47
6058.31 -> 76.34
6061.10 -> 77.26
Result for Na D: 2.3 Ang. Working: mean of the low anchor 79.5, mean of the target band 73.4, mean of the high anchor 77.9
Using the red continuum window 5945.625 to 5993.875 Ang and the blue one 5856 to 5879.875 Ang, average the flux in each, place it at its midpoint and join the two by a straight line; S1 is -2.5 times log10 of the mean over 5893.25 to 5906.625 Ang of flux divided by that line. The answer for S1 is 0.07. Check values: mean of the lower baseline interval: 78.5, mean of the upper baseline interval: 76.9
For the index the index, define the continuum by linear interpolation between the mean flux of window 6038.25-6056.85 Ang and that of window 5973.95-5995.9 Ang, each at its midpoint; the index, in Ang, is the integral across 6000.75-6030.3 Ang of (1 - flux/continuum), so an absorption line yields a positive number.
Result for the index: 0.0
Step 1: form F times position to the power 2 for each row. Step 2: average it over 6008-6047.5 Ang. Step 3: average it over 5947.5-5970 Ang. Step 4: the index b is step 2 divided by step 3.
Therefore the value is 1.01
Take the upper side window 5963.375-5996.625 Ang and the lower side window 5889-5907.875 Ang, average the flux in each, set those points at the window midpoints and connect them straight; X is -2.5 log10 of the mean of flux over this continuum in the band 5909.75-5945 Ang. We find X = -0.06 mag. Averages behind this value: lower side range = 71.3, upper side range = 76.3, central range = 77.4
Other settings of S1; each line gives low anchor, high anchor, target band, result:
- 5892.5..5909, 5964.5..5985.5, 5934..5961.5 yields -0.03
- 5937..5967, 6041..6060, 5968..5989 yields 0.02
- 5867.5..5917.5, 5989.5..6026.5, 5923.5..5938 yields -0.03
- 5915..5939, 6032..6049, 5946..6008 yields 0.01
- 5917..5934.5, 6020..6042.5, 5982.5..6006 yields 0.01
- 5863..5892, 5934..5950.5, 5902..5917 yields 0.00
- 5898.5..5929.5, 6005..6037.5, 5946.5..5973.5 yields -0.01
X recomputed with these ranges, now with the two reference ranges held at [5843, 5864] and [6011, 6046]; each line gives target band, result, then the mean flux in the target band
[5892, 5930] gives 0.03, 75.5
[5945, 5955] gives 0.01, 76.6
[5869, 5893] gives 0.03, 75.9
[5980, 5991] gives 0.01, 76.1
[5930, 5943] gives 0.00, 77.5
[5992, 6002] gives 0.00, 76.2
